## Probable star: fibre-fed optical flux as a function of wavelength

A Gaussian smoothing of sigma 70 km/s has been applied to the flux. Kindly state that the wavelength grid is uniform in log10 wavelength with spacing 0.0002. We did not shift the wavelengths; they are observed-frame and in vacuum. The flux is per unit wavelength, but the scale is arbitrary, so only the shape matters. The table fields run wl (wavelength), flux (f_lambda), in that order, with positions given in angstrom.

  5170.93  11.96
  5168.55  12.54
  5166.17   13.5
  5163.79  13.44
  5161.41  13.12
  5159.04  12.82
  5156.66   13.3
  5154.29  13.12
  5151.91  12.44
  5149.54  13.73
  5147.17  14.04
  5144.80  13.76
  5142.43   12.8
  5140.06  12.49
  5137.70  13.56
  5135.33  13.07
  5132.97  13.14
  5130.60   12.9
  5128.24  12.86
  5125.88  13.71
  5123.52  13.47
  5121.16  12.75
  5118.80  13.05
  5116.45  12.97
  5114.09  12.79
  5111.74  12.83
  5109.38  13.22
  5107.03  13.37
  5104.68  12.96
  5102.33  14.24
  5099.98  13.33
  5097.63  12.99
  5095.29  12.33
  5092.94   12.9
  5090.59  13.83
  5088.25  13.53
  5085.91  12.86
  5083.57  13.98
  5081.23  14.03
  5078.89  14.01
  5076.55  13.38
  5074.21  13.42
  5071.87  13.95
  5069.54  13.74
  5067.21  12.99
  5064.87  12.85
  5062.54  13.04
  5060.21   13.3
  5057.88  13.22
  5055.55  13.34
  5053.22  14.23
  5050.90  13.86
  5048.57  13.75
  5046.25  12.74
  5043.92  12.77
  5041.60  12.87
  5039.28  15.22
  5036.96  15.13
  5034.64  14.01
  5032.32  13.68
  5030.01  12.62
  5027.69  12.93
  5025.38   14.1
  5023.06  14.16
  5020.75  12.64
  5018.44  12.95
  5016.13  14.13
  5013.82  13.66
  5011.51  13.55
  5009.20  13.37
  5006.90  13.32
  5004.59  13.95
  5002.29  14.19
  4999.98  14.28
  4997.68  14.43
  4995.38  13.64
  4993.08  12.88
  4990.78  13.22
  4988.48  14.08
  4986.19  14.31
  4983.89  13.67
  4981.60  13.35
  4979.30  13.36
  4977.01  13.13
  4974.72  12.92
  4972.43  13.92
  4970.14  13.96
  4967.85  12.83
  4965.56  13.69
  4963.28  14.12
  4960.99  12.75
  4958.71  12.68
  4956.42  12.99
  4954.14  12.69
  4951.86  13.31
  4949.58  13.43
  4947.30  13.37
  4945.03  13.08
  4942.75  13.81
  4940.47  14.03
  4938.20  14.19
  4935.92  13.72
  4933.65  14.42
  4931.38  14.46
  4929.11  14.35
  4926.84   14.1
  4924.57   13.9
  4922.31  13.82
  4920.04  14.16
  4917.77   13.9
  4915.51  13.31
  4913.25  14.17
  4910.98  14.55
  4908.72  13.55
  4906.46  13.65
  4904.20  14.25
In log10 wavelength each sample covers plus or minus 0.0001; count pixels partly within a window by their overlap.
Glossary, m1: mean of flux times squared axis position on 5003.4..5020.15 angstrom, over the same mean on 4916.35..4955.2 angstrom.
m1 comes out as 1.0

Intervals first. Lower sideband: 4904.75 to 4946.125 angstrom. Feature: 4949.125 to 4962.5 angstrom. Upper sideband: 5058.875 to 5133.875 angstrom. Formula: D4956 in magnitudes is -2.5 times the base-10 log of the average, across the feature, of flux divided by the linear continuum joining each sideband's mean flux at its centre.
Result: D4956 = 0.07 mag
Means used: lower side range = 14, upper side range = 13.3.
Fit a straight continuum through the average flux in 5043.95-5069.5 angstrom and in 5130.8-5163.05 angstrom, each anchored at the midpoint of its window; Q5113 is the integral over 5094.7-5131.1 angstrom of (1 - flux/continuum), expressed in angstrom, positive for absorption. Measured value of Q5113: 0.3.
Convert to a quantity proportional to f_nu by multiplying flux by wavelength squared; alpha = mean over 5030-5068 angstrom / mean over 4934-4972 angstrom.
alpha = 1.05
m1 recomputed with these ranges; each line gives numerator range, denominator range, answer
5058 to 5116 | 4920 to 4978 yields 1.04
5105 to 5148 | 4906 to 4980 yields 1.04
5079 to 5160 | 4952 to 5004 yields 1.04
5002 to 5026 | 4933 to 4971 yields 1.04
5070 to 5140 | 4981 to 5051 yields 1.01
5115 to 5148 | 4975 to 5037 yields 1.02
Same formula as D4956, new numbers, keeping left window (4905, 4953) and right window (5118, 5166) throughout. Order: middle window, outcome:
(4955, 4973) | 0.03 mag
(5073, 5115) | 0.00 mag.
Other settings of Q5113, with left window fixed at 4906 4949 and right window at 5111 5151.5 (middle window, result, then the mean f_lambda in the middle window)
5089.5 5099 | 0.2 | 13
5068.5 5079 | -0.2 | 13.7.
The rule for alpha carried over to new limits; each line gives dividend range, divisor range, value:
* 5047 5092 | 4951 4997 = 1.05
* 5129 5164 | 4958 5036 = 1.03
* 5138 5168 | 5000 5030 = 1.03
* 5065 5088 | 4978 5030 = 1.02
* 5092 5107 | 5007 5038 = 1.00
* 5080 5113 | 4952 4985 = 1.05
